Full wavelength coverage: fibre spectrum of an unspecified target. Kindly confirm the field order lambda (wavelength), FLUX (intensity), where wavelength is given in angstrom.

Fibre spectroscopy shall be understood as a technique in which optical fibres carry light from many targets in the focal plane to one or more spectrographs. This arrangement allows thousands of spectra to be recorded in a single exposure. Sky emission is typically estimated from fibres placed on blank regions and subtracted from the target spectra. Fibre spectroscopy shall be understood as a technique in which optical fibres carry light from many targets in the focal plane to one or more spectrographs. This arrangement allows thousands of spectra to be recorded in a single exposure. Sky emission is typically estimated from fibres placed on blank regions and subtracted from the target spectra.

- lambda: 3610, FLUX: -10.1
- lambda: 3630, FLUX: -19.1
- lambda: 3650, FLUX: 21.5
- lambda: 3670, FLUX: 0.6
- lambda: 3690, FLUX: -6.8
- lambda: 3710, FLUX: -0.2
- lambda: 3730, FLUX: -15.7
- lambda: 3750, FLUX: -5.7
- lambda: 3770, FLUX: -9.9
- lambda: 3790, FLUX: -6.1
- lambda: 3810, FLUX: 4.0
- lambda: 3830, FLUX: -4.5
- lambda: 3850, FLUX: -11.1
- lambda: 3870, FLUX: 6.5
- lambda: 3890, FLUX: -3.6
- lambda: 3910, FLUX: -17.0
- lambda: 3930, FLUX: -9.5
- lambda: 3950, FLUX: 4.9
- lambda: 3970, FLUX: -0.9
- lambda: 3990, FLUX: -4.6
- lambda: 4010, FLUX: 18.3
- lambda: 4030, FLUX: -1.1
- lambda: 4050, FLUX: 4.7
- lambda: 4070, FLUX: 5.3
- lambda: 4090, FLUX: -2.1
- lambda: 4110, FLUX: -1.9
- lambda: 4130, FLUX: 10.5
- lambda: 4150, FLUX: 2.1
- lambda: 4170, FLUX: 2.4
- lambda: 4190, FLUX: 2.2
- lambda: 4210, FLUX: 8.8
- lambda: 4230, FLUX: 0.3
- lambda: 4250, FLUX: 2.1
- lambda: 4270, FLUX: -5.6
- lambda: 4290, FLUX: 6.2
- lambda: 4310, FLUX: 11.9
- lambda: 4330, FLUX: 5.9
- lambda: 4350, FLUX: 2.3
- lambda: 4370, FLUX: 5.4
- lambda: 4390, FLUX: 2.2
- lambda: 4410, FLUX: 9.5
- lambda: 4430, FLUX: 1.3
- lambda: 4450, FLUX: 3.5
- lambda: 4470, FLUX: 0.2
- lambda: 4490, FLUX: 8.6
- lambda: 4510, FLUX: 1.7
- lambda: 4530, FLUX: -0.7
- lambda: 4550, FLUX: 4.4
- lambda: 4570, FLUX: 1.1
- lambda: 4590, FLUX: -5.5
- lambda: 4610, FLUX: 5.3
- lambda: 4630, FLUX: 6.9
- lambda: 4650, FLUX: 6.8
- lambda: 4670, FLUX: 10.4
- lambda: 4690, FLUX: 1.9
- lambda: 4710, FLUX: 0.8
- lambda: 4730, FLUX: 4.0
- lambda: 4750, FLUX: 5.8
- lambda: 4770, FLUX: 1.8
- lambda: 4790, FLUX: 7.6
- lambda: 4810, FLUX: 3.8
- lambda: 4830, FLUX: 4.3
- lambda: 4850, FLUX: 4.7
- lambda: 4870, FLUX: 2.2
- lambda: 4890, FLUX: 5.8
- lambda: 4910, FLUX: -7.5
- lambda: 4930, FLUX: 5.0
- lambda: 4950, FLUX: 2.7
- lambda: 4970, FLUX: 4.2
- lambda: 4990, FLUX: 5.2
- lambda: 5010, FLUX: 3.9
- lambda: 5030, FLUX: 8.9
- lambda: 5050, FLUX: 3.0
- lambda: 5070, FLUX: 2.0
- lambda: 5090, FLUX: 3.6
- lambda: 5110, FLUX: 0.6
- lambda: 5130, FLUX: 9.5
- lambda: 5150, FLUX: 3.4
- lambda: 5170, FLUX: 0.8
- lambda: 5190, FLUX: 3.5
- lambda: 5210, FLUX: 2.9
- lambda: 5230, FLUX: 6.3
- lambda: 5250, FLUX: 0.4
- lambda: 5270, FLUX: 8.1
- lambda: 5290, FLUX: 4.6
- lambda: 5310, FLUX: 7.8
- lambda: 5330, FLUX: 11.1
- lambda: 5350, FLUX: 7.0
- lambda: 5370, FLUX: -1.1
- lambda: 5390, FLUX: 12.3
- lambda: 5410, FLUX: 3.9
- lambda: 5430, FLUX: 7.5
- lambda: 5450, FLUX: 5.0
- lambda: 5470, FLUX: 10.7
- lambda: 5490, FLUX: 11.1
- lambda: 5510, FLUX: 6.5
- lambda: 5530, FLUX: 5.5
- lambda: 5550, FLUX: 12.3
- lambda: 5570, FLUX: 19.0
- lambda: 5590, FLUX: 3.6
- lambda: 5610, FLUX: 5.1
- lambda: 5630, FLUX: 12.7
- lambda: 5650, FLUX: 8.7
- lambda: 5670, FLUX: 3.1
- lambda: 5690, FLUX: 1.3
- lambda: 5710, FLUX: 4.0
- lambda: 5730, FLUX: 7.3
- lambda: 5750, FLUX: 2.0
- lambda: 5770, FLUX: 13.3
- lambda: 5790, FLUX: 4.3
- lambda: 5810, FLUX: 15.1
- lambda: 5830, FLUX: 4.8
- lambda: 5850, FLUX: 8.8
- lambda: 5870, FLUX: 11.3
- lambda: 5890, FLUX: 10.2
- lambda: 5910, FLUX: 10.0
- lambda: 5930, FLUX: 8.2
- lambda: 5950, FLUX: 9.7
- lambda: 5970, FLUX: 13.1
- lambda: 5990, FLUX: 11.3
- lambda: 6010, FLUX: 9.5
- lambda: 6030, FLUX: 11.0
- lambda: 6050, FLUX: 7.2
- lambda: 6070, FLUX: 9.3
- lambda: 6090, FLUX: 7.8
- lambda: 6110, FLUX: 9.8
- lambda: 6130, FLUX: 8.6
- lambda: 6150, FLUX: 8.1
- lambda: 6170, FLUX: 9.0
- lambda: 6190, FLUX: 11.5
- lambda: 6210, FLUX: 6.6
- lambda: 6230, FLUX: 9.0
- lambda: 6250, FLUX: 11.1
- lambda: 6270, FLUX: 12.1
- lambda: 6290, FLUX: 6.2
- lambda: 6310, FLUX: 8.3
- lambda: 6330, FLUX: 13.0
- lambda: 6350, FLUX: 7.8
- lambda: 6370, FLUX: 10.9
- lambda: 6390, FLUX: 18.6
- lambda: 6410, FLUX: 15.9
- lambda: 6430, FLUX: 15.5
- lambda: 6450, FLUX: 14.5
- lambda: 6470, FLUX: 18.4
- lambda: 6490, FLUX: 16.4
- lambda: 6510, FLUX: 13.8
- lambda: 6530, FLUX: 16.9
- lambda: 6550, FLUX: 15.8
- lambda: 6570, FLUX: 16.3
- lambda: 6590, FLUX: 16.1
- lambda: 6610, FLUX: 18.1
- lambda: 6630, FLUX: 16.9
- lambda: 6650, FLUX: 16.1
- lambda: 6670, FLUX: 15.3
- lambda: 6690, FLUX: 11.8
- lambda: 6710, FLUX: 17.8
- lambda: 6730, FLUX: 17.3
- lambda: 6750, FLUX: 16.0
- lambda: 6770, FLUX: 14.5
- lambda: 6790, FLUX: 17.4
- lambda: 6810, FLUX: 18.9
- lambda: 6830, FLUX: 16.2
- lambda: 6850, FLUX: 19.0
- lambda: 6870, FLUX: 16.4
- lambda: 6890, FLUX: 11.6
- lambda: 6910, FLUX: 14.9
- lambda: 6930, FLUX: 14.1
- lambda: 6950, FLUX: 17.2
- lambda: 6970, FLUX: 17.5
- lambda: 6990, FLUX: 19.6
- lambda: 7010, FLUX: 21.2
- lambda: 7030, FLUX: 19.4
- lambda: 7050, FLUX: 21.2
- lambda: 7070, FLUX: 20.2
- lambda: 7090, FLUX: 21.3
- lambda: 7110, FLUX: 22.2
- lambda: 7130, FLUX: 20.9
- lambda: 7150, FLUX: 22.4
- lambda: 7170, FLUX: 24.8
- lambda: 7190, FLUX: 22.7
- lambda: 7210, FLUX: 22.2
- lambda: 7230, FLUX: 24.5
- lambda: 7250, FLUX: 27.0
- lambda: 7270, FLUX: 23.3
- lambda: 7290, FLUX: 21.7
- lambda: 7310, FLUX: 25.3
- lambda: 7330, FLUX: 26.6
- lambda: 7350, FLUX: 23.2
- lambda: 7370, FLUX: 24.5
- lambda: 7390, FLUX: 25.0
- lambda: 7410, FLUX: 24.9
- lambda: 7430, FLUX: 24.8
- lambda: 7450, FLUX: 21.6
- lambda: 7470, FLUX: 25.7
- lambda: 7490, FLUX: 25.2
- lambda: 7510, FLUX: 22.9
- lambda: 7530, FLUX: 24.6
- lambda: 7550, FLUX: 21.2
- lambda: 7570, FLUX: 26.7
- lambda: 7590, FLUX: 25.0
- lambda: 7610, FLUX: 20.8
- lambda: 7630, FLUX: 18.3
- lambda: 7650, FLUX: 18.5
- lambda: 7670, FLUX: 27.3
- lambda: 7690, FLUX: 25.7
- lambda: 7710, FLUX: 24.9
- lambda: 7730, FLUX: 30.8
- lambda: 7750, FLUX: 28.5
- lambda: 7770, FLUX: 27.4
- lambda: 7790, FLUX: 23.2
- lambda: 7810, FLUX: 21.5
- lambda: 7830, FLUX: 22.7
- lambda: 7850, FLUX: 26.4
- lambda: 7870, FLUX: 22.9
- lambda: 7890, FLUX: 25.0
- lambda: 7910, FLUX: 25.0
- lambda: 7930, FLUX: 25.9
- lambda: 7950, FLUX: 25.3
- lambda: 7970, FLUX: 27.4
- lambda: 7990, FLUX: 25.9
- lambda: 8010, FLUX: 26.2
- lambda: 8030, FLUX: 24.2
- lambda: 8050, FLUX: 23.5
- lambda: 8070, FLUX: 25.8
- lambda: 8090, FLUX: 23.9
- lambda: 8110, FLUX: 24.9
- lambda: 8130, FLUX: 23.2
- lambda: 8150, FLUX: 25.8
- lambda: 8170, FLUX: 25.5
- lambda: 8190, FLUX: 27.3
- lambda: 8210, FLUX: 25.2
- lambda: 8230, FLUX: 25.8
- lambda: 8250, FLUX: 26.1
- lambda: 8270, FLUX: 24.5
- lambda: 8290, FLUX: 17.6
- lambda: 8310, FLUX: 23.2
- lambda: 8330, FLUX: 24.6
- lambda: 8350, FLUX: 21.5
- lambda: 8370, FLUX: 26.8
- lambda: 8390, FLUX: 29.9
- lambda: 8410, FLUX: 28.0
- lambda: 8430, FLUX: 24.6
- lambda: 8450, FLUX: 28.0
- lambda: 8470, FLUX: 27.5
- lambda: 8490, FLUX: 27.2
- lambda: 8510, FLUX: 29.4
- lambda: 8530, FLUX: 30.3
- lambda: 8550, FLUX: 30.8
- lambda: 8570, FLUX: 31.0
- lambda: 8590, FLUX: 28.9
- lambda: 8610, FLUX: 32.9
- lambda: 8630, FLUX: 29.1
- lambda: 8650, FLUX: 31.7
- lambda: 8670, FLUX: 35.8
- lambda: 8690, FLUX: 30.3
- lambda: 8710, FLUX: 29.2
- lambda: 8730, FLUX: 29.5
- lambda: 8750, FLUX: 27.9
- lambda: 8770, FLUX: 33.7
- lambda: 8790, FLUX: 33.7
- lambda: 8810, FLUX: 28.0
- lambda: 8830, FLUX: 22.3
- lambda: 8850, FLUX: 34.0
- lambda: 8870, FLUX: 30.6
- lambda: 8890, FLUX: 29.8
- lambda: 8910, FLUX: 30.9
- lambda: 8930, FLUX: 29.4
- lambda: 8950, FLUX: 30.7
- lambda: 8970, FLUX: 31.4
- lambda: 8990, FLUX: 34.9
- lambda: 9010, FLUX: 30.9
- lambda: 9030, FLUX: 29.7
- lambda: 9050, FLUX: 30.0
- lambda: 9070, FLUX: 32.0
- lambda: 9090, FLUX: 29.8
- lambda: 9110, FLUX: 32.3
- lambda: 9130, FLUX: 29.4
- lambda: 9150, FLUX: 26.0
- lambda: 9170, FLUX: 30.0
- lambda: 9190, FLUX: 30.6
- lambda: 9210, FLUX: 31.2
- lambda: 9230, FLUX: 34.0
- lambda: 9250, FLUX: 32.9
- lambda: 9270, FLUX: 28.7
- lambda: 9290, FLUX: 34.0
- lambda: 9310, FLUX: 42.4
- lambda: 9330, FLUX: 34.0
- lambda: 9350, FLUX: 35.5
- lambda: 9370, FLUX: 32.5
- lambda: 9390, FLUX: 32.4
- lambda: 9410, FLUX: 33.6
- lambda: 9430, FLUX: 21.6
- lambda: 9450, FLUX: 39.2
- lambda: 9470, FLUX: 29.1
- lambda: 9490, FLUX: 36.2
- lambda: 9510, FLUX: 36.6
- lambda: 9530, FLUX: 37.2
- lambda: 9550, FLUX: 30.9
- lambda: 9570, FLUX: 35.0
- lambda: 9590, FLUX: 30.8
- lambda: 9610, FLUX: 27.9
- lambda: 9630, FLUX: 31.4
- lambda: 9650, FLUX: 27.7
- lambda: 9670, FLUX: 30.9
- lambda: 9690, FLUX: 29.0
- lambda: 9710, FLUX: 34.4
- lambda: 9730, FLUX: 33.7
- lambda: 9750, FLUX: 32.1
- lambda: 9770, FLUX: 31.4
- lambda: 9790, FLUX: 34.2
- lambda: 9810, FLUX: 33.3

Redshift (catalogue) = 0.60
